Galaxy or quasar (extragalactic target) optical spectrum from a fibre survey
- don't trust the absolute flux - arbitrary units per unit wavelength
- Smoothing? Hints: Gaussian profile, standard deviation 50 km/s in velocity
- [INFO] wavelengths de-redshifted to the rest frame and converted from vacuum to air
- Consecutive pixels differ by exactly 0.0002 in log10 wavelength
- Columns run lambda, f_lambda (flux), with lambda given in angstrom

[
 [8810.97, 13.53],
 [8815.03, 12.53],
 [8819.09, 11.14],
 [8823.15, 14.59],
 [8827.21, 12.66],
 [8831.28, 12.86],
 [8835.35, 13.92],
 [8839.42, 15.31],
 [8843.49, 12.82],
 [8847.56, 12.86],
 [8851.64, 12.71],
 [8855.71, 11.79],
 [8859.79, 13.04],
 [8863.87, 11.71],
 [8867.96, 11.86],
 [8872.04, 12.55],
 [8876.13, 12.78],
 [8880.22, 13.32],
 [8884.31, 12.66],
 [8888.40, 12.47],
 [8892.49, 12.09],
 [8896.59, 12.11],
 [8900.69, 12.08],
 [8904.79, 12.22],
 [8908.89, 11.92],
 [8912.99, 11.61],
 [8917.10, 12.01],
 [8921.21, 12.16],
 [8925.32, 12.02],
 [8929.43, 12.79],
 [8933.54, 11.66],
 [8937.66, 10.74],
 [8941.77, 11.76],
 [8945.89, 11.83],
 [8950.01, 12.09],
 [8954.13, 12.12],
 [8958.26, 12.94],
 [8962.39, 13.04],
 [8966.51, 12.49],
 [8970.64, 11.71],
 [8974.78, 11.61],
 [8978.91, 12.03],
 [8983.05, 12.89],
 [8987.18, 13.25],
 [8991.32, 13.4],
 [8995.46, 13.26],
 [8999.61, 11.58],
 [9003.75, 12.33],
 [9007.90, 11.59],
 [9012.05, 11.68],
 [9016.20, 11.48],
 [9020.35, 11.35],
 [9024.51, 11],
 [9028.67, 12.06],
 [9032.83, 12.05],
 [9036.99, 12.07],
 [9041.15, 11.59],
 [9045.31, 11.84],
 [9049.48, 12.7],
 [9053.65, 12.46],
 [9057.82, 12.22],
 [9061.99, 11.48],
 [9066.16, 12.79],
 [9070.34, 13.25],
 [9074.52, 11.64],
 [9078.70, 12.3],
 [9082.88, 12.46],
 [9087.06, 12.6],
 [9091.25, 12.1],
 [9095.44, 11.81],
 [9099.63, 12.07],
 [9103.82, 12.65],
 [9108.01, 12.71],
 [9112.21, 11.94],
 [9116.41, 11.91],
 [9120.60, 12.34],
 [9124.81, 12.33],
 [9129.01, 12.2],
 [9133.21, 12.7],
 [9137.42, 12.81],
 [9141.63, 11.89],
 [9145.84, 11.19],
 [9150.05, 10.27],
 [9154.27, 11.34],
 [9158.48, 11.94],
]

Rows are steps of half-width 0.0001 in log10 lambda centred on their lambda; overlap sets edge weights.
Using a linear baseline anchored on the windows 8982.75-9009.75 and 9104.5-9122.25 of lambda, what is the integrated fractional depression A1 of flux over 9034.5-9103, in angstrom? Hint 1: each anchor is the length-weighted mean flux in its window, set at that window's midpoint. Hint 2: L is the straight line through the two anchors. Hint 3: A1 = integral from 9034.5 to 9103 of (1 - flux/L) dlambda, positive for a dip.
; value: 1.0 angstrom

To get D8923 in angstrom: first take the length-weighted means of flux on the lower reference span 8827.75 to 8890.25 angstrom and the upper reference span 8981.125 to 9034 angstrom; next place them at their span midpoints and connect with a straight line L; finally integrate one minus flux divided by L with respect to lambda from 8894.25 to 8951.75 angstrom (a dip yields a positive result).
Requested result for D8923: 2.8 angstrom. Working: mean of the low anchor 12.8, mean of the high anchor 12.1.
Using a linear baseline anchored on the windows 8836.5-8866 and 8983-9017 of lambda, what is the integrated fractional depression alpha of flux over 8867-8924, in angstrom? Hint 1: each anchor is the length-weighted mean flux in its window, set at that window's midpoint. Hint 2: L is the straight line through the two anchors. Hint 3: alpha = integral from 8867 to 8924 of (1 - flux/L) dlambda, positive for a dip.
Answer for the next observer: 2.2 angstrom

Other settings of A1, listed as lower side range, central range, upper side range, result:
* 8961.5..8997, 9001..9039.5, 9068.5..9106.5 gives 2.4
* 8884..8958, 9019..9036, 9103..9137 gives 0.8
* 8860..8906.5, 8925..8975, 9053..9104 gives 1.1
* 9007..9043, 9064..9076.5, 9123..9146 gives -0.7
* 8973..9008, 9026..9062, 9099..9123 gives 1.0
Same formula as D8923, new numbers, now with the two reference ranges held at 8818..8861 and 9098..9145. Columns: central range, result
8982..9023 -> 1.3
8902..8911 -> 0.6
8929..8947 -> 1.6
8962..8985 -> 0.9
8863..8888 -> 0.9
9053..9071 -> 0.1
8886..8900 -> 0.8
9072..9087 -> 0.2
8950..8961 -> 0.3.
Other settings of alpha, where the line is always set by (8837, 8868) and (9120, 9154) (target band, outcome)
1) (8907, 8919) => 0.8 angstrom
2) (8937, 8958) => 1.1 angstrom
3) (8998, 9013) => 0.6 angstrom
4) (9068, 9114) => -1.0 angstrom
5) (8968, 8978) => 0.6 angstrom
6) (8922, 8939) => 1.0 angstrom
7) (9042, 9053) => 0.0 angstrom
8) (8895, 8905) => 0.4 angstrom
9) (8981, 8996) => -1.0 angstrom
